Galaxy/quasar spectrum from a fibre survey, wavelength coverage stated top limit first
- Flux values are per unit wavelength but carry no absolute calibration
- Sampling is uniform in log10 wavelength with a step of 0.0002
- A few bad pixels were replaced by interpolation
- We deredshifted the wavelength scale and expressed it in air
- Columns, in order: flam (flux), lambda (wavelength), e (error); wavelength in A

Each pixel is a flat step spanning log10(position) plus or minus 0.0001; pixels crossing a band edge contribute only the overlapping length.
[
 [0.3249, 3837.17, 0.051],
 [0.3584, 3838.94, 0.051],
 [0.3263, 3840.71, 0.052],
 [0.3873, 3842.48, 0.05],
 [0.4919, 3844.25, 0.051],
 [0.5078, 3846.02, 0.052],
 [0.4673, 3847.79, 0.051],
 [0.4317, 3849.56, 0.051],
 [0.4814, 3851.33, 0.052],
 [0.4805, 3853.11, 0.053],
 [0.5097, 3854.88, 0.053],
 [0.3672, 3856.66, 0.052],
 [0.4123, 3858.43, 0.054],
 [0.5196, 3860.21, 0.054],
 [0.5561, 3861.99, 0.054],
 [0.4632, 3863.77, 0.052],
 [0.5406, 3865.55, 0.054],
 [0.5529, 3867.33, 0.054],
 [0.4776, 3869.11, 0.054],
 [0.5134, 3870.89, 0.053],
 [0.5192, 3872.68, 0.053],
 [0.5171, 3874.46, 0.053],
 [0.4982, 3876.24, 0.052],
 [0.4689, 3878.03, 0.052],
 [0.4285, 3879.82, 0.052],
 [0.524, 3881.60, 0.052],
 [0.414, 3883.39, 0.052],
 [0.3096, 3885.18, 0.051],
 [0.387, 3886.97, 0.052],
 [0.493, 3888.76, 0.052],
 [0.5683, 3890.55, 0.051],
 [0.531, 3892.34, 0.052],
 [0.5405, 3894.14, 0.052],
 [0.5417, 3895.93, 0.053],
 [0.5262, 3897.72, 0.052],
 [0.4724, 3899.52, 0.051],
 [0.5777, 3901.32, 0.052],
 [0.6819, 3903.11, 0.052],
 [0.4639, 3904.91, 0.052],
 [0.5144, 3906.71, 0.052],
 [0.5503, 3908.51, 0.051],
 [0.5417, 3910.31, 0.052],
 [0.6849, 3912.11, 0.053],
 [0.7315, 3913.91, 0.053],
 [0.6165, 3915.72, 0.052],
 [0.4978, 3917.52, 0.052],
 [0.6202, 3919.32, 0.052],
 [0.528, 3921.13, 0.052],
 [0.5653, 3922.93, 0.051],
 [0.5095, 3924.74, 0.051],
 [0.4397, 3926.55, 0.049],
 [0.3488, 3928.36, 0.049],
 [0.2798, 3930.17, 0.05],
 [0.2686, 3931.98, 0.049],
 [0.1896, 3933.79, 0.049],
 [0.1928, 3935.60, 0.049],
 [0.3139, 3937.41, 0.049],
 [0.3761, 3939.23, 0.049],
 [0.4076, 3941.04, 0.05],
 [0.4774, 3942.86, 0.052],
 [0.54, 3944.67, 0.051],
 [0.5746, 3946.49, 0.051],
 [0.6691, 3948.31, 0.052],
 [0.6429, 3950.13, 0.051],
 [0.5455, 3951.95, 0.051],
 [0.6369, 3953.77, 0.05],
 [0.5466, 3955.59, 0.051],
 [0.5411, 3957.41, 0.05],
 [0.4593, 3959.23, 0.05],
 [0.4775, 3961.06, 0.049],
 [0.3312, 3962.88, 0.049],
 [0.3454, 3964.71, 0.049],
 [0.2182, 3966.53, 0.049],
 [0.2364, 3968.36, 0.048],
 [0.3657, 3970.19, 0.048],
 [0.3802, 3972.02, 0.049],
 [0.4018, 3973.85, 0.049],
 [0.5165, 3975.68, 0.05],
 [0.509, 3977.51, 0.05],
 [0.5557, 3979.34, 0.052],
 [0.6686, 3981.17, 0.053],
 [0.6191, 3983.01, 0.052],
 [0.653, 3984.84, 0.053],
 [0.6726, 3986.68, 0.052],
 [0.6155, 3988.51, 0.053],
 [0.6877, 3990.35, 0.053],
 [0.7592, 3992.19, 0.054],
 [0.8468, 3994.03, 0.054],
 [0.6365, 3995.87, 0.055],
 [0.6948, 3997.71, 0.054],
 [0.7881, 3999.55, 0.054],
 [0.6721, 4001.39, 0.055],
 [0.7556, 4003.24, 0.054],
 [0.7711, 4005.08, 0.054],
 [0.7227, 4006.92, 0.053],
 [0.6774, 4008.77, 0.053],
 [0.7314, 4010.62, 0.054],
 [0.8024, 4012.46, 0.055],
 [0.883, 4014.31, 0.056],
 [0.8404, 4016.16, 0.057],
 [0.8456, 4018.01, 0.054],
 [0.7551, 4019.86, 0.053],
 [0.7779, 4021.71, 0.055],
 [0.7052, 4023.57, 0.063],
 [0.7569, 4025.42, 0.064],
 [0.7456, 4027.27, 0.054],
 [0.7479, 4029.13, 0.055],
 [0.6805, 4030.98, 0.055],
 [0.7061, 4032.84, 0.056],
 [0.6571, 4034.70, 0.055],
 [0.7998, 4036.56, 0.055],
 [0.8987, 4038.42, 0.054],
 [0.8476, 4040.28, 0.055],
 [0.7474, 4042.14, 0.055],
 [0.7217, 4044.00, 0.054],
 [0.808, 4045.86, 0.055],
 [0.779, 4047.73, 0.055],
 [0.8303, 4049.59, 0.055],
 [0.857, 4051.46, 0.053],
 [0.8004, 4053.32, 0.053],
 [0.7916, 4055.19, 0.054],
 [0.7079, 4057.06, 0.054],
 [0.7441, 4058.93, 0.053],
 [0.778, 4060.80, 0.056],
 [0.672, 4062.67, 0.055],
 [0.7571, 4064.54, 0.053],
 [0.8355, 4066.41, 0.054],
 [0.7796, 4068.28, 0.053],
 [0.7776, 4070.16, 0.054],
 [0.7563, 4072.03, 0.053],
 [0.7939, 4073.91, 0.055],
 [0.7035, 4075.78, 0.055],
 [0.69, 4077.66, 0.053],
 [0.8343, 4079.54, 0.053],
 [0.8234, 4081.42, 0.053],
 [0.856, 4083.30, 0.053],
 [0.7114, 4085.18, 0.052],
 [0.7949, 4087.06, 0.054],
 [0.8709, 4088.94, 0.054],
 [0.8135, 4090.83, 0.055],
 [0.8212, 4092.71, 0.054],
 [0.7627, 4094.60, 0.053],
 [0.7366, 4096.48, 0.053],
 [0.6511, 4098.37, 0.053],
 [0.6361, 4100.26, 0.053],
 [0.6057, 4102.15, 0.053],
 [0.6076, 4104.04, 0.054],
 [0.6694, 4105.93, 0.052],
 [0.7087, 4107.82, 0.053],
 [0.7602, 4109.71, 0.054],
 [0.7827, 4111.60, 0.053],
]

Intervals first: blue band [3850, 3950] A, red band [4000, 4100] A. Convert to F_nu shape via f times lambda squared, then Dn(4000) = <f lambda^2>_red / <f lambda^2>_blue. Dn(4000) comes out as 1.70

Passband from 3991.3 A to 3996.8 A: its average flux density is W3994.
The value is 0.747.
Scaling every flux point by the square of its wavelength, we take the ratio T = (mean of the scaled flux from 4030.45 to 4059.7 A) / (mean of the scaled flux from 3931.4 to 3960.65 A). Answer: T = 1.75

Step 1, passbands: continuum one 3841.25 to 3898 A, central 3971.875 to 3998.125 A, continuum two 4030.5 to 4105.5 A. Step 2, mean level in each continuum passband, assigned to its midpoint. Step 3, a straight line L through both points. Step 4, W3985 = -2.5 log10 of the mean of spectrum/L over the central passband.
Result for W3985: 0.043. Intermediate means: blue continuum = 0.481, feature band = 0.62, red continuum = 0.761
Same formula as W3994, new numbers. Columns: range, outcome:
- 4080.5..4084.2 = 0.84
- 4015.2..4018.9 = 0.843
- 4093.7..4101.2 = 0.696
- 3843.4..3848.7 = 0.489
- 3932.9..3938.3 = 0.232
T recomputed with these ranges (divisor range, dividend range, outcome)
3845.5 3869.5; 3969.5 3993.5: 1.27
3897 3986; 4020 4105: 1.66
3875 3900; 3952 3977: 0.92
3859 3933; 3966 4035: 1.38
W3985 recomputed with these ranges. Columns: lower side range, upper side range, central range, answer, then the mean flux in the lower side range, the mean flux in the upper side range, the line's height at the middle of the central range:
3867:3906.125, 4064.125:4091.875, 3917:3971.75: 0.32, 0.5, 0.787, 0.587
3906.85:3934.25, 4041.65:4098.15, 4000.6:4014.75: -0.14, 0.497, 0.777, 0.66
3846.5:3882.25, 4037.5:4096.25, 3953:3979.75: 0.42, 0.487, 0.785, 0.637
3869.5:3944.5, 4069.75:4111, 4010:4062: -0.17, 0.479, 0.745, 0.666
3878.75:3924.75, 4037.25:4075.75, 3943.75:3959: 0.06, 0.532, 0.782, 0.612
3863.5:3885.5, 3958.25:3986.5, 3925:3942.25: 0.40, 0.484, 0.455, 0.467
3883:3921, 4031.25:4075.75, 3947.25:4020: 0.10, 0.538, 0.773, 0.665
